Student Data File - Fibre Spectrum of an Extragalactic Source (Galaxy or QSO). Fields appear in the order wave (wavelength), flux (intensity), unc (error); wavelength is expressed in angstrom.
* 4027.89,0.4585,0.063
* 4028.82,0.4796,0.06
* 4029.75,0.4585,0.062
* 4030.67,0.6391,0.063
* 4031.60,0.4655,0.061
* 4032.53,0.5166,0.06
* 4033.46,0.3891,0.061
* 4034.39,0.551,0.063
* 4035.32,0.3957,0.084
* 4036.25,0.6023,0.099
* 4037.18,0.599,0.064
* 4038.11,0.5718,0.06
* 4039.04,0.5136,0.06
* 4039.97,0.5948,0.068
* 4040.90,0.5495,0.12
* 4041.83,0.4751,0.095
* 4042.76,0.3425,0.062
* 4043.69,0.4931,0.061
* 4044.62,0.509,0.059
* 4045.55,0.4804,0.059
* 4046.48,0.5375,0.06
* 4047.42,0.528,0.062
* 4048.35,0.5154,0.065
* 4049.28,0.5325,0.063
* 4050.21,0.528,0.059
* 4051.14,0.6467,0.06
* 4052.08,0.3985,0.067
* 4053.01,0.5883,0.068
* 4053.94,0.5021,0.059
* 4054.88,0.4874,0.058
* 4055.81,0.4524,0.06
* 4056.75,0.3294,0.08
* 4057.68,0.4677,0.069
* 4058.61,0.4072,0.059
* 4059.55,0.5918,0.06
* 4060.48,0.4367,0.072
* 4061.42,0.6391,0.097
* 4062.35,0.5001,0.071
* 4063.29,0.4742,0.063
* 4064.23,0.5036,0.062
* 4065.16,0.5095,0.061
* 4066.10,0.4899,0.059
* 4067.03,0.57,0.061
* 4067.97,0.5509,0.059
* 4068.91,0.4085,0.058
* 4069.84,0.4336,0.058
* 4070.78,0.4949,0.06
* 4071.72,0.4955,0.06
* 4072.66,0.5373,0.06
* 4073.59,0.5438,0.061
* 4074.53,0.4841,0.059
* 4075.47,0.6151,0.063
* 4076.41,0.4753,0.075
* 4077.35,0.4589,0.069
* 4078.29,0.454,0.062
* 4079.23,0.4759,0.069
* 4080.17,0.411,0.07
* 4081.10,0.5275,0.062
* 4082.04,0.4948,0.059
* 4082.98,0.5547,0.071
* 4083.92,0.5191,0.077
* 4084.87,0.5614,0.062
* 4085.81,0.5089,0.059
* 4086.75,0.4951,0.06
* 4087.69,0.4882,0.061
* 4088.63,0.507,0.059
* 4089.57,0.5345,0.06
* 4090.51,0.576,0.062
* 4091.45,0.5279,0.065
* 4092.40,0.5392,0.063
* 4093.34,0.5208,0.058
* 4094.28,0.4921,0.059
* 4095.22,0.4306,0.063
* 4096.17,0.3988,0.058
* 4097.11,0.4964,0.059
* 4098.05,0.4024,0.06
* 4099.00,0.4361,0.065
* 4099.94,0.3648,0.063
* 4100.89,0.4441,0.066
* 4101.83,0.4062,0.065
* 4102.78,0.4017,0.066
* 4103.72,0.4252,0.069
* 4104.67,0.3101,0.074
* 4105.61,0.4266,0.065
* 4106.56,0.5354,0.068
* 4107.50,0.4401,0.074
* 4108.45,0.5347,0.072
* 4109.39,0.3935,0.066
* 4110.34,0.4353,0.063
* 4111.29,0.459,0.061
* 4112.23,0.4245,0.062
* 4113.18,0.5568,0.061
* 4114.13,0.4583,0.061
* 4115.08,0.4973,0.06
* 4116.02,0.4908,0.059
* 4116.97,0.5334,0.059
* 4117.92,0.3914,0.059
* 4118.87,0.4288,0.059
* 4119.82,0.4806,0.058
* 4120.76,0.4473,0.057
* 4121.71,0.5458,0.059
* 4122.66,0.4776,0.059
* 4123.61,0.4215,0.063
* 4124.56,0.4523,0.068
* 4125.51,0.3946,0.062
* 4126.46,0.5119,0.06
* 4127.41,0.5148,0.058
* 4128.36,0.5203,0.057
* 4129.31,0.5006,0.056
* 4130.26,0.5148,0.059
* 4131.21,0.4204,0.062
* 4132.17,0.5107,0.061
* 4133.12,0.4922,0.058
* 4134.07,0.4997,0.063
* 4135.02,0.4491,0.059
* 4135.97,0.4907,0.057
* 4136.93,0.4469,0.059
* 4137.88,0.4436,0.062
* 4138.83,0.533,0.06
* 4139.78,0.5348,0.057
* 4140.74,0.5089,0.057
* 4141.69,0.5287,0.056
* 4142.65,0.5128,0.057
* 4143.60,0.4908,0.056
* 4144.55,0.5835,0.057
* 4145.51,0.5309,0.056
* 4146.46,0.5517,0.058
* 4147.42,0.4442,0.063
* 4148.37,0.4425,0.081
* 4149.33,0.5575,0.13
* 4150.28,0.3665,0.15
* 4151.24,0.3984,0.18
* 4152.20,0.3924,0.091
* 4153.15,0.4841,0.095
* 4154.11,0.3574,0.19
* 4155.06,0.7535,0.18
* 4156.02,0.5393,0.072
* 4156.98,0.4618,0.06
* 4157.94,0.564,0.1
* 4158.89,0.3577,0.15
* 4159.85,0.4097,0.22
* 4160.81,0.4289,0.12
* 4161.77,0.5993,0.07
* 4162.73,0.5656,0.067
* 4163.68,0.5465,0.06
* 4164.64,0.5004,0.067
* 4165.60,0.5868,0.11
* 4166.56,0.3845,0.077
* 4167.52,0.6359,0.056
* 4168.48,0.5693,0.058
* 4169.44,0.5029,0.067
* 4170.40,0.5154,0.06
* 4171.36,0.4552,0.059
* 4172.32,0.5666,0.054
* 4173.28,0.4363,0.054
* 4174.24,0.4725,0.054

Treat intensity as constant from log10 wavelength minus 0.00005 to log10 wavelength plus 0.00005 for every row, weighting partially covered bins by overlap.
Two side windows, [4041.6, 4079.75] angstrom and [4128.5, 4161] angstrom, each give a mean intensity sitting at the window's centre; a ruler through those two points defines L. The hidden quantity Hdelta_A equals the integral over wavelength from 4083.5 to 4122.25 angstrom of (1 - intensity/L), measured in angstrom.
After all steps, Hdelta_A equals 1.7 angstrom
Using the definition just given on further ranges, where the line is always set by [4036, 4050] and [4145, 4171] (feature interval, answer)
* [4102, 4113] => 1.5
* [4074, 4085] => 0.3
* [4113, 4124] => 0.7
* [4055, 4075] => 1.0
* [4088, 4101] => 0.9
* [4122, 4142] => 0.8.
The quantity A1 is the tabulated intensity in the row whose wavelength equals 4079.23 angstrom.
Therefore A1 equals 0.4759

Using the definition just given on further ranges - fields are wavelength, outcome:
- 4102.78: 0.4017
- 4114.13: 0.4583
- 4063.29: 0.4742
